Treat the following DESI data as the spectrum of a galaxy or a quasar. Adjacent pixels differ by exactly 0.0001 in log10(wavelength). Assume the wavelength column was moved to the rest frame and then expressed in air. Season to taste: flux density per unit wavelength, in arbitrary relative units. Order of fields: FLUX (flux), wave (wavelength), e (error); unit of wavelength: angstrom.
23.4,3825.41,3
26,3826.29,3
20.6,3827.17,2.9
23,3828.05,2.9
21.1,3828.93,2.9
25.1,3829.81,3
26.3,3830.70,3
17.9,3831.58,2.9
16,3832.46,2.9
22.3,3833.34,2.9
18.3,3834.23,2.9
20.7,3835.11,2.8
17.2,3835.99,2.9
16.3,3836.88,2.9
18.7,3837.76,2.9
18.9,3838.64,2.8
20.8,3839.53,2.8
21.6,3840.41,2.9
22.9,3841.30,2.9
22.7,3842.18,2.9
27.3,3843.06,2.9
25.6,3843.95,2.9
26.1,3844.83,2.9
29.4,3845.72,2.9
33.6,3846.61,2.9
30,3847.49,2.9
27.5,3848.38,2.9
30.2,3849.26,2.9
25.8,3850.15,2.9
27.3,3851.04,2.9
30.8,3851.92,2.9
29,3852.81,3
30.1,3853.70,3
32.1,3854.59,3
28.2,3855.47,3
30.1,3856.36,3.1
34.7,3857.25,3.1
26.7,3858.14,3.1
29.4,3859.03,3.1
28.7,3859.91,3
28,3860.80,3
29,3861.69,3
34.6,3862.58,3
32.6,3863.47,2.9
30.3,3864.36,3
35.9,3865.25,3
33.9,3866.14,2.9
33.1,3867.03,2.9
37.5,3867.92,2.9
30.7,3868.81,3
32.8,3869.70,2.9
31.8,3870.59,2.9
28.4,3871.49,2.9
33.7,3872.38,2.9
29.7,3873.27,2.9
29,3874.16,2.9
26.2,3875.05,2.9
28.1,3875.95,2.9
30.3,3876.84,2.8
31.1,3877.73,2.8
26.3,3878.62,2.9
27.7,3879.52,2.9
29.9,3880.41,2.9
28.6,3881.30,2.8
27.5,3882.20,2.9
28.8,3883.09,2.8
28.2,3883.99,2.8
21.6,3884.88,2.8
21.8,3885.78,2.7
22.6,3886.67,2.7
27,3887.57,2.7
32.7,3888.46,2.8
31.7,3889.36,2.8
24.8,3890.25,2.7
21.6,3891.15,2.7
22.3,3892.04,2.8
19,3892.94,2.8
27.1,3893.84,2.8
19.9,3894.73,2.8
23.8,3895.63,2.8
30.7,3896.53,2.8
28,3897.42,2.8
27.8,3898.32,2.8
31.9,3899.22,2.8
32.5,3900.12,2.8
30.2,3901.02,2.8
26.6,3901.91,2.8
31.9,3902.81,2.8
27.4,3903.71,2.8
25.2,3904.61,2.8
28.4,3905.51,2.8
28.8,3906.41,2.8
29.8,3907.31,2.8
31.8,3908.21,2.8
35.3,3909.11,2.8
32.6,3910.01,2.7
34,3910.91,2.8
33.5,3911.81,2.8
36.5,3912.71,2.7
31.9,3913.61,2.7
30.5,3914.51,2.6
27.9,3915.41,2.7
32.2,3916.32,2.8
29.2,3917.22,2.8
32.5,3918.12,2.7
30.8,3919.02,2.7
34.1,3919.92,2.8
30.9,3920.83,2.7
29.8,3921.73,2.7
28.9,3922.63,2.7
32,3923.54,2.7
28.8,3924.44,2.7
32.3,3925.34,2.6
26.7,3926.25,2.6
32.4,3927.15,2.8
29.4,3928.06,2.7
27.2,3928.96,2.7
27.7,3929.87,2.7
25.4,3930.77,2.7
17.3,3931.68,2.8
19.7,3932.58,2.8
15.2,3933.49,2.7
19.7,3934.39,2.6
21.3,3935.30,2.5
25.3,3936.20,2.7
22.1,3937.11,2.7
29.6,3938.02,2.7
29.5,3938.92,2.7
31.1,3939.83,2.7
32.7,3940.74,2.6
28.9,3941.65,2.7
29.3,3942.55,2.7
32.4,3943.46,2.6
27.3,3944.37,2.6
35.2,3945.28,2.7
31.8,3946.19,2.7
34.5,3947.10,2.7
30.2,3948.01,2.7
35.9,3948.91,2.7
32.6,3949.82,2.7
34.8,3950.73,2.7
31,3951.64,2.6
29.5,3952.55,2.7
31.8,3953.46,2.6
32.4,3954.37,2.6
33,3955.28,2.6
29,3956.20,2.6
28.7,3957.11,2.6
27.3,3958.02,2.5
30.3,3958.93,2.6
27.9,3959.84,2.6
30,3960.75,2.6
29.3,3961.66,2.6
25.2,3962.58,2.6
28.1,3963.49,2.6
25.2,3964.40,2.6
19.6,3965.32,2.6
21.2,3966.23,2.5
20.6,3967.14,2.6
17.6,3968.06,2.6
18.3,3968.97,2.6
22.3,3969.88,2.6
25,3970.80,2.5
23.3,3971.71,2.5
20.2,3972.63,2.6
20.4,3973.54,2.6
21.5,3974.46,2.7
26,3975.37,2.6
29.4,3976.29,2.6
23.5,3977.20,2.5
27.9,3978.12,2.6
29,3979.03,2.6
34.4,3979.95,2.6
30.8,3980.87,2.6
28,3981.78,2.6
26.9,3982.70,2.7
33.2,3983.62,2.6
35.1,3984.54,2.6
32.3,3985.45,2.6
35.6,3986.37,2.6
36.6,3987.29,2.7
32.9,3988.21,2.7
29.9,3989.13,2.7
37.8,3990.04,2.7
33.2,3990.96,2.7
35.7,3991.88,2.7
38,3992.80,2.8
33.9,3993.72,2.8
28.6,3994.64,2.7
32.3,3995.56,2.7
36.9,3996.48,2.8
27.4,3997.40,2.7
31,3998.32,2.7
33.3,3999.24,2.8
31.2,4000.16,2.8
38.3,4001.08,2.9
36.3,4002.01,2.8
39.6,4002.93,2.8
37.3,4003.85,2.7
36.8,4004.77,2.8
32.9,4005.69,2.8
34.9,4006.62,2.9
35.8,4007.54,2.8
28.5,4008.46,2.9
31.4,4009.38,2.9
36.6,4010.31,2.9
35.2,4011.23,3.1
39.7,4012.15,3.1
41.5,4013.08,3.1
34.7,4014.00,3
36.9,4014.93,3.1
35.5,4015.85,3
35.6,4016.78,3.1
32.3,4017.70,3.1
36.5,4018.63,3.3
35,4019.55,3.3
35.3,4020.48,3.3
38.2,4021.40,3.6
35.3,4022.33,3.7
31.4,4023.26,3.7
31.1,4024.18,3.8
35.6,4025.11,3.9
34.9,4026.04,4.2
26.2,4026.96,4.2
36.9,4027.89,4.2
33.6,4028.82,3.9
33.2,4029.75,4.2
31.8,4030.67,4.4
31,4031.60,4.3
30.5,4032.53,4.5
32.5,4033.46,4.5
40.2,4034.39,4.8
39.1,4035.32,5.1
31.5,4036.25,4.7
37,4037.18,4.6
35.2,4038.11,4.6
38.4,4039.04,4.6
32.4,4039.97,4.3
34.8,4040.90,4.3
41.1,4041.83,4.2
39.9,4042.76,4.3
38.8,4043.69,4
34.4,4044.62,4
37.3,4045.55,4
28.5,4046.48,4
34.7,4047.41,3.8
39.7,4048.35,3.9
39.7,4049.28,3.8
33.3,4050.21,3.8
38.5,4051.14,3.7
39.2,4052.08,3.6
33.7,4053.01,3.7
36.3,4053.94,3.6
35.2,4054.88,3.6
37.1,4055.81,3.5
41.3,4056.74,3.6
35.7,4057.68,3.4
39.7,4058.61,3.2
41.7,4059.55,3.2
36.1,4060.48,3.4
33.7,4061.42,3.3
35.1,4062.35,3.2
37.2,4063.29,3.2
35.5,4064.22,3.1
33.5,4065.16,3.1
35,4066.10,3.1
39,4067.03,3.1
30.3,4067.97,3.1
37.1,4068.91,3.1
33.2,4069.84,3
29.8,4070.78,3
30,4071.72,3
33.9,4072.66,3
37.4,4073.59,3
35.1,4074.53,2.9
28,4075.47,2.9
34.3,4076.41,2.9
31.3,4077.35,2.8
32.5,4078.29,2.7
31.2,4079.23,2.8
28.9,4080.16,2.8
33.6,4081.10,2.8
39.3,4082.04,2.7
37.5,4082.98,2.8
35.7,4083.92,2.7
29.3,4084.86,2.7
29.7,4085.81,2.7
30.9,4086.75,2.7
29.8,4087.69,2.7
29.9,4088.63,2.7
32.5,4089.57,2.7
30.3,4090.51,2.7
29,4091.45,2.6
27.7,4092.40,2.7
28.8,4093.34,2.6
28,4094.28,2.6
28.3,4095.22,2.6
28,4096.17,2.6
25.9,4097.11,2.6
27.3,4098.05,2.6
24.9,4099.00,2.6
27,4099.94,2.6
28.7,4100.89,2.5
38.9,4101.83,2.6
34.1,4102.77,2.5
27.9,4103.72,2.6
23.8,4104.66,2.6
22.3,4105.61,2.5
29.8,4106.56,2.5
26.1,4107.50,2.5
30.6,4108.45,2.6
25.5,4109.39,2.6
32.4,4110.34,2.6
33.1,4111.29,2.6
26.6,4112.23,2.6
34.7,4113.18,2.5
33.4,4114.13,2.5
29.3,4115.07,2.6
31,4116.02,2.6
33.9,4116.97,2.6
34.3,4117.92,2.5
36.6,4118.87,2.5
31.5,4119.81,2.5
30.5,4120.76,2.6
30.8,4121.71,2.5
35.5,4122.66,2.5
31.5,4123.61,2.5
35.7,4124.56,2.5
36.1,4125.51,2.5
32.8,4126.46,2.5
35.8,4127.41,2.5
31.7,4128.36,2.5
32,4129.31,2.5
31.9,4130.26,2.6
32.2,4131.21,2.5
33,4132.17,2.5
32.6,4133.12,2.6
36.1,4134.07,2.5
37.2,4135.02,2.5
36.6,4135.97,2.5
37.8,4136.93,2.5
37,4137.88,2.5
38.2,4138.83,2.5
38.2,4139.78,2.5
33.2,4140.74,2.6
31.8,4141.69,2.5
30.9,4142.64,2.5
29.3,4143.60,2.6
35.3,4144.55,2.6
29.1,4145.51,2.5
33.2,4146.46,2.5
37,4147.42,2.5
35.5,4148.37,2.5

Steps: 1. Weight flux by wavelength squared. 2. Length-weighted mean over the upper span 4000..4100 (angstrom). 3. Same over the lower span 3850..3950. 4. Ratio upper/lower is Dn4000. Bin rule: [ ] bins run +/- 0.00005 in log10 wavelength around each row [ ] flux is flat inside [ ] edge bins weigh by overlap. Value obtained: 1.27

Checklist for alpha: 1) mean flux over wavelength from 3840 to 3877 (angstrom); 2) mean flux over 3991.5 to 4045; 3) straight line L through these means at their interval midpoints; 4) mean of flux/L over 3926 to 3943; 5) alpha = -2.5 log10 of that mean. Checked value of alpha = 0.24 mag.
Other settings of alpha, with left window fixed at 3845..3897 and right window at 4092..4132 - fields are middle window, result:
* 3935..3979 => 0.07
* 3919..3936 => 0.10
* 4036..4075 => -0.19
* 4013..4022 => -0.20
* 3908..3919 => -0.11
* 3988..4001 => -0.12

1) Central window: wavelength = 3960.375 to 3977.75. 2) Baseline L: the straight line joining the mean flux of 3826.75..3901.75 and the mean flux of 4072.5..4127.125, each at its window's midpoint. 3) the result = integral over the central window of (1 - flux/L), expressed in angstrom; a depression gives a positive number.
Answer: 3.23 angstrom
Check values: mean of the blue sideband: 27.1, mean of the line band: 23.5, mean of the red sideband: 31.1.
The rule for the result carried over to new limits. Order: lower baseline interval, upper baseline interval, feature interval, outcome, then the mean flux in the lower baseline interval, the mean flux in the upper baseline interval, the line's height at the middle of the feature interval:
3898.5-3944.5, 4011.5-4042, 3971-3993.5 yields 1.7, 29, 34.9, 32.4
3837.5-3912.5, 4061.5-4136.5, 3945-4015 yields -1.4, 28.6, 31.9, 30.1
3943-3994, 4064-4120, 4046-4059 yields -2.6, 29.2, 31.2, 30.5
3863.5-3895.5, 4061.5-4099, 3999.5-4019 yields -3.1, 28.3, 32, 30.7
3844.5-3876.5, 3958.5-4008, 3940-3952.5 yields -0.8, 30.4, 29.8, 30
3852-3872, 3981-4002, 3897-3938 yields 4.2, 31.2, 33.1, 32.1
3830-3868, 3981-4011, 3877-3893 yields 1.1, 26.8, 33.7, 28.5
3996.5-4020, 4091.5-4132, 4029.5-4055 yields -1.6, 35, 30.6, 33.6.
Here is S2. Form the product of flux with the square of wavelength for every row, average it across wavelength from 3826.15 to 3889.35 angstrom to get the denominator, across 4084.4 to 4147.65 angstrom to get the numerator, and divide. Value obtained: 1.3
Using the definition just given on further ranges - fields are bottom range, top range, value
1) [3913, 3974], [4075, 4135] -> 1.22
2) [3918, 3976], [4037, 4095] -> 1.33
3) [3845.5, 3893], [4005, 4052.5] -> 1.31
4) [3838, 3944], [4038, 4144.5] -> 1.29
